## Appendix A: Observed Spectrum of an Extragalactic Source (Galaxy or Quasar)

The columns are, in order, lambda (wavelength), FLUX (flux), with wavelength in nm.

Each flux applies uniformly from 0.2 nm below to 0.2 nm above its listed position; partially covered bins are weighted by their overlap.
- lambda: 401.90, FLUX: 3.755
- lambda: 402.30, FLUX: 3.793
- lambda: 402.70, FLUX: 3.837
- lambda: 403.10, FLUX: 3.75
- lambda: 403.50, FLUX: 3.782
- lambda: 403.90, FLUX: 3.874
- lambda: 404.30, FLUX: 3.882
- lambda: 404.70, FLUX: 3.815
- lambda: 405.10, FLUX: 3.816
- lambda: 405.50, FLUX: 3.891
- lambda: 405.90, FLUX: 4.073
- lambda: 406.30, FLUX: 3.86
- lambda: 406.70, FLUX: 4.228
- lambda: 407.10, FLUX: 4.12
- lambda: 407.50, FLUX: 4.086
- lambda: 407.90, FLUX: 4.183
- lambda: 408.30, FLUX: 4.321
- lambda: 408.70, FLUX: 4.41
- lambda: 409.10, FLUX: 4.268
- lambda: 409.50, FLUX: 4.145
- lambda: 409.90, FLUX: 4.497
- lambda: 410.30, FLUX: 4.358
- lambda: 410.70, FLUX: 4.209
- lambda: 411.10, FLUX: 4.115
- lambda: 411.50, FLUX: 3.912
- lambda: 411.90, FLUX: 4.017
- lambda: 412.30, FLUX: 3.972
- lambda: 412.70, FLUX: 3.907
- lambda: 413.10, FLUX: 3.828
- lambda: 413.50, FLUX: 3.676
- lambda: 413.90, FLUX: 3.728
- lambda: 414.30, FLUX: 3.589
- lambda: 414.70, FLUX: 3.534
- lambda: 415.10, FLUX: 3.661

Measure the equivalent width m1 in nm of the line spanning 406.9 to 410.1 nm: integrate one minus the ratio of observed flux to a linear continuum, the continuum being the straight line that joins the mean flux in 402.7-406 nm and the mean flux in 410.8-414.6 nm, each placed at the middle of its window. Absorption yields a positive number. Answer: -0.33 nm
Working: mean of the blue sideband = 3.85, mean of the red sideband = 3.86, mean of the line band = 4.25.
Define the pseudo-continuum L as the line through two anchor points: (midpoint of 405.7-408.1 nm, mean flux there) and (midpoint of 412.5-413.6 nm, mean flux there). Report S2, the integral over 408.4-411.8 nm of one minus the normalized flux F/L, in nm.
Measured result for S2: -0.25 nm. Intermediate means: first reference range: 4.09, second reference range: 3.82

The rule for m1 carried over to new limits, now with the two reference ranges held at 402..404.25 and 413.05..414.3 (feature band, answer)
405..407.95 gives -0.198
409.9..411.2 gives -0.187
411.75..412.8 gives -0.069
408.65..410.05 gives -0.211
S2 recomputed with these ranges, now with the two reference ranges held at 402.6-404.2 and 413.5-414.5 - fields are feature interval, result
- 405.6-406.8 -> -0.08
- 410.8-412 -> -0.11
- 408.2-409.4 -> -0.19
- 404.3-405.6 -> -0.02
